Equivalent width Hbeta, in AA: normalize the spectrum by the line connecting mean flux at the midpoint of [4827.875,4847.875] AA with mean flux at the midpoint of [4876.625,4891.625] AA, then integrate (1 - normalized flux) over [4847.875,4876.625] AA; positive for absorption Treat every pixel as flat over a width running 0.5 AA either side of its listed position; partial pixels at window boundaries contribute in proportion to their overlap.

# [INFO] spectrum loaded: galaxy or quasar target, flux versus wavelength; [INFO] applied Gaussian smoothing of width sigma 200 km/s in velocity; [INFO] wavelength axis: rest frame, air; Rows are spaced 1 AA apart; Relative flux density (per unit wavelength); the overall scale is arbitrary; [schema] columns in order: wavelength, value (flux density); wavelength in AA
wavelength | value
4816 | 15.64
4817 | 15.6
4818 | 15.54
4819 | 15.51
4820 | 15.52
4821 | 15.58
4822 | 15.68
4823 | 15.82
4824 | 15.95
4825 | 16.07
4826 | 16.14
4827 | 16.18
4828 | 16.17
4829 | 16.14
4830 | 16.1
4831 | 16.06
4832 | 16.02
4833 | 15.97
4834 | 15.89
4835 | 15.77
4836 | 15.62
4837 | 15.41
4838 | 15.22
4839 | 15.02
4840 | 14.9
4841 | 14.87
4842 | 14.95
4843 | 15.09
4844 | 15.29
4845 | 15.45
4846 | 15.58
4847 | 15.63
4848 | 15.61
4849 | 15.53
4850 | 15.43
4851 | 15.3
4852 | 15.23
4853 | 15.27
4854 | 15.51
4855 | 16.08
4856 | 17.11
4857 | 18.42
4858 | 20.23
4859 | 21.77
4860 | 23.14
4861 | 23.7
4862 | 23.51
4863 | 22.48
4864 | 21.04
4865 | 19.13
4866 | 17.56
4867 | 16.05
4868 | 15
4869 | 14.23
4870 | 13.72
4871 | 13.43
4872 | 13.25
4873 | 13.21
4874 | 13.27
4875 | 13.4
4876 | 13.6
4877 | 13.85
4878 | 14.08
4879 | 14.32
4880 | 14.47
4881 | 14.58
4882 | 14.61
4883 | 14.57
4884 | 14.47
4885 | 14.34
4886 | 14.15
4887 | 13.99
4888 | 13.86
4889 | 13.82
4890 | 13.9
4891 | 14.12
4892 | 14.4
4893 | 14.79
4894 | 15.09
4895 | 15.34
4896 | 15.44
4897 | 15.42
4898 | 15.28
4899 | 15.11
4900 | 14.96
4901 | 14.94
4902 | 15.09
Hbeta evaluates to -4.0 AA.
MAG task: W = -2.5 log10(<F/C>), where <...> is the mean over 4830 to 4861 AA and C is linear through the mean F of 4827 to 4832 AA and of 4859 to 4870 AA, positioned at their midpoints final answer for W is 0.08 mag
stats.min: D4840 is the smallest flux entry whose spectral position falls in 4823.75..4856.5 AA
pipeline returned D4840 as 14.87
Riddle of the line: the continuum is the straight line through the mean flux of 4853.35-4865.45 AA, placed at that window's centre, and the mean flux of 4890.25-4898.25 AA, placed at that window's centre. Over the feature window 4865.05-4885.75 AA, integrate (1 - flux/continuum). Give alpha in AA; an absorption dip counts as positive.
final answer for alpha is 3.88 AA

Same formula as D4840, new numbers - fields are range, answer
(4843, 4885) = 13.21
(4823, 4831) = 15.82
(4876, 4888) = 13.6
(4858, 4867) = 16.05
